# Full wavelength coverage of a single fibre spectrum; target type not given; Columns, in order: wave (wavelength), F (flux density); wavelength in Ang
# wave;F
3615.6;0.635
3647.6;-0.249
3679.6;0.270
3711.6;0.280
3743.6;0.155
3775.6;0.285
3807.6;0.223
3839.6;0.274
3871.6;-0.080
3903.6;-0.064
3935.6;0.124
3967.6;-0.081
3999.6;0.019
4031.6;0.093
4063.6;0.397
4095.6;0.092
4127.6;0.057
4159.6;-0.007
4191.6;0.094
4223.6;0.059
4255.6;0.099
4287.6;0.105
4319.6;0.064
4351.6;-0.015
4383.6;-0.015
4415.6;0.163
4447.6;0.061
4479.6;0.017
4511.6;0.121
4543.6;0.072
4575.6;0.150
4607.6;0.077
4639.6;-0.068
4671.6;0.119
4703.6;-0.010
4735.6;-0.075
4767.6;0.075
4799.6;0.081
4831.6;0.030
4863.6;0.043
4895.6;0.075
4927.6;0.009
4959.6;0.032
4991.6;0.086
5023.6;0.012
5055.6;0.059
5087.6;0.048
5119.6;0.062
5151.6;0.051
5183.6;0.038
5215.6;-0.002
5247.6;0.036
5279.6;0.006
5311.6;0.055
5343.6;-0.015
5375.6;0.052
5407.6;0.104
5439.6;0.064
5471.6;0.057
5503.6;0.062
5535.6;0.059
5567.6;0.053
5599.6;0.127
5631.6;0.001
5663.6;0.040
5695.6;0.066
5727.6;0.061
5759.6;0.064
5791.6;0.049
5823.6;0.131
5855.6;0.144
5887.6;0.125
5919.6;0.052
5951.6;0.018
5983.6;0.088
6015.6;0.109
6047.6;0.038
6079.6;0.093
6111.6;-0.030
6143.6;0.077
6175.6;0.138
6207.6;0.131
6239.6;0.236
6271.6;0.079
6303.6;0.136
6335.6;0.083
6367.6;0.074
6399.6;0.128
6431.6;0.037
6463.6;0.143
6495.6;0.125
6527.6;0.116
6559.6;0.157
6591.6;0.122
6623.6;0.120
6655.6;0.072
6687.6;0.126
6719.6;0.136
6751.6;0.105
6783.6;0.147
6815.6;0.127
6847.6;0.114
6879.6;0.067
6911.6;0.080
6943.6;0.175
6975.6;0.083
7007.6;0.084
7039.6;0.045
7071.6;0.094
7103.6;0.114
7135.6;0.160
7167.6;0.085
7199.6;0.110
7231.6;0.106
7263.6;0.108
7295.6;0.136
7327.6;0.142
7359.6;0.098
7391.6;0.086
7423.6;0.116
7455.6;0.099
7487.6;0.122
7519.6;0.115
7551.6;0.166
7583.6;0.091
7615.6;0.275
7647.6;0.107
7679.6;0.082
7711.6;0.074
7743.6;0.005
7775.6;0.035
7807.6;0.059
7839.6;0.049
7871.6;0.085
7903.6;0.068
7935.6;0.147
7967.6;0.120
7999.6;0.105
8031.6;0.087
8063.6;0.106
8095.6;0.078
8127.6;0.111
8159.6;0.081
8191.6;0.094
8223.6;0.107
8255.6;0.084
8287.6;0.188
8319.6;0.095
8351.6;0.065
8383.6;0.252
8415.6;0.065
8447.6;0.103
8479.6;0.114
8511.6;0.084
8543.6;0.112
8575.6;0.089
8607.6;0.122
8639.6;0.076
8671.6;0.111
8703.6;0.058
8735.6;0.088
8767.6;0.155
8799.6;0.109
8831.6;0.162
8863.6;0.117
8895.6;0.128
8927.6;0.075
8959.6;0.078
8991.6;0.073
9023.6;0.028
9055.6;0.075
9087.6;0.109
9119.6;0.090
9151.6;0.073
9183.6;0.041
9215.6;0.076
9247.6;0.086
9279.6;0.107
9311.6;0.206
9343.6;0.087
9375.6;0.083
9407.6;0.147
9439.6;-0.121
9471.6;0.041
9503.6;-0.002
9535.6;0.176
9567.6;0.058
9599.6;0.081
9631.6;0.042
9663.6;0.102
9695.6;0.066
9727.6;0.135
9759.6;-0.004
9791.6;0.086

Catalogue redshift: 0.675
